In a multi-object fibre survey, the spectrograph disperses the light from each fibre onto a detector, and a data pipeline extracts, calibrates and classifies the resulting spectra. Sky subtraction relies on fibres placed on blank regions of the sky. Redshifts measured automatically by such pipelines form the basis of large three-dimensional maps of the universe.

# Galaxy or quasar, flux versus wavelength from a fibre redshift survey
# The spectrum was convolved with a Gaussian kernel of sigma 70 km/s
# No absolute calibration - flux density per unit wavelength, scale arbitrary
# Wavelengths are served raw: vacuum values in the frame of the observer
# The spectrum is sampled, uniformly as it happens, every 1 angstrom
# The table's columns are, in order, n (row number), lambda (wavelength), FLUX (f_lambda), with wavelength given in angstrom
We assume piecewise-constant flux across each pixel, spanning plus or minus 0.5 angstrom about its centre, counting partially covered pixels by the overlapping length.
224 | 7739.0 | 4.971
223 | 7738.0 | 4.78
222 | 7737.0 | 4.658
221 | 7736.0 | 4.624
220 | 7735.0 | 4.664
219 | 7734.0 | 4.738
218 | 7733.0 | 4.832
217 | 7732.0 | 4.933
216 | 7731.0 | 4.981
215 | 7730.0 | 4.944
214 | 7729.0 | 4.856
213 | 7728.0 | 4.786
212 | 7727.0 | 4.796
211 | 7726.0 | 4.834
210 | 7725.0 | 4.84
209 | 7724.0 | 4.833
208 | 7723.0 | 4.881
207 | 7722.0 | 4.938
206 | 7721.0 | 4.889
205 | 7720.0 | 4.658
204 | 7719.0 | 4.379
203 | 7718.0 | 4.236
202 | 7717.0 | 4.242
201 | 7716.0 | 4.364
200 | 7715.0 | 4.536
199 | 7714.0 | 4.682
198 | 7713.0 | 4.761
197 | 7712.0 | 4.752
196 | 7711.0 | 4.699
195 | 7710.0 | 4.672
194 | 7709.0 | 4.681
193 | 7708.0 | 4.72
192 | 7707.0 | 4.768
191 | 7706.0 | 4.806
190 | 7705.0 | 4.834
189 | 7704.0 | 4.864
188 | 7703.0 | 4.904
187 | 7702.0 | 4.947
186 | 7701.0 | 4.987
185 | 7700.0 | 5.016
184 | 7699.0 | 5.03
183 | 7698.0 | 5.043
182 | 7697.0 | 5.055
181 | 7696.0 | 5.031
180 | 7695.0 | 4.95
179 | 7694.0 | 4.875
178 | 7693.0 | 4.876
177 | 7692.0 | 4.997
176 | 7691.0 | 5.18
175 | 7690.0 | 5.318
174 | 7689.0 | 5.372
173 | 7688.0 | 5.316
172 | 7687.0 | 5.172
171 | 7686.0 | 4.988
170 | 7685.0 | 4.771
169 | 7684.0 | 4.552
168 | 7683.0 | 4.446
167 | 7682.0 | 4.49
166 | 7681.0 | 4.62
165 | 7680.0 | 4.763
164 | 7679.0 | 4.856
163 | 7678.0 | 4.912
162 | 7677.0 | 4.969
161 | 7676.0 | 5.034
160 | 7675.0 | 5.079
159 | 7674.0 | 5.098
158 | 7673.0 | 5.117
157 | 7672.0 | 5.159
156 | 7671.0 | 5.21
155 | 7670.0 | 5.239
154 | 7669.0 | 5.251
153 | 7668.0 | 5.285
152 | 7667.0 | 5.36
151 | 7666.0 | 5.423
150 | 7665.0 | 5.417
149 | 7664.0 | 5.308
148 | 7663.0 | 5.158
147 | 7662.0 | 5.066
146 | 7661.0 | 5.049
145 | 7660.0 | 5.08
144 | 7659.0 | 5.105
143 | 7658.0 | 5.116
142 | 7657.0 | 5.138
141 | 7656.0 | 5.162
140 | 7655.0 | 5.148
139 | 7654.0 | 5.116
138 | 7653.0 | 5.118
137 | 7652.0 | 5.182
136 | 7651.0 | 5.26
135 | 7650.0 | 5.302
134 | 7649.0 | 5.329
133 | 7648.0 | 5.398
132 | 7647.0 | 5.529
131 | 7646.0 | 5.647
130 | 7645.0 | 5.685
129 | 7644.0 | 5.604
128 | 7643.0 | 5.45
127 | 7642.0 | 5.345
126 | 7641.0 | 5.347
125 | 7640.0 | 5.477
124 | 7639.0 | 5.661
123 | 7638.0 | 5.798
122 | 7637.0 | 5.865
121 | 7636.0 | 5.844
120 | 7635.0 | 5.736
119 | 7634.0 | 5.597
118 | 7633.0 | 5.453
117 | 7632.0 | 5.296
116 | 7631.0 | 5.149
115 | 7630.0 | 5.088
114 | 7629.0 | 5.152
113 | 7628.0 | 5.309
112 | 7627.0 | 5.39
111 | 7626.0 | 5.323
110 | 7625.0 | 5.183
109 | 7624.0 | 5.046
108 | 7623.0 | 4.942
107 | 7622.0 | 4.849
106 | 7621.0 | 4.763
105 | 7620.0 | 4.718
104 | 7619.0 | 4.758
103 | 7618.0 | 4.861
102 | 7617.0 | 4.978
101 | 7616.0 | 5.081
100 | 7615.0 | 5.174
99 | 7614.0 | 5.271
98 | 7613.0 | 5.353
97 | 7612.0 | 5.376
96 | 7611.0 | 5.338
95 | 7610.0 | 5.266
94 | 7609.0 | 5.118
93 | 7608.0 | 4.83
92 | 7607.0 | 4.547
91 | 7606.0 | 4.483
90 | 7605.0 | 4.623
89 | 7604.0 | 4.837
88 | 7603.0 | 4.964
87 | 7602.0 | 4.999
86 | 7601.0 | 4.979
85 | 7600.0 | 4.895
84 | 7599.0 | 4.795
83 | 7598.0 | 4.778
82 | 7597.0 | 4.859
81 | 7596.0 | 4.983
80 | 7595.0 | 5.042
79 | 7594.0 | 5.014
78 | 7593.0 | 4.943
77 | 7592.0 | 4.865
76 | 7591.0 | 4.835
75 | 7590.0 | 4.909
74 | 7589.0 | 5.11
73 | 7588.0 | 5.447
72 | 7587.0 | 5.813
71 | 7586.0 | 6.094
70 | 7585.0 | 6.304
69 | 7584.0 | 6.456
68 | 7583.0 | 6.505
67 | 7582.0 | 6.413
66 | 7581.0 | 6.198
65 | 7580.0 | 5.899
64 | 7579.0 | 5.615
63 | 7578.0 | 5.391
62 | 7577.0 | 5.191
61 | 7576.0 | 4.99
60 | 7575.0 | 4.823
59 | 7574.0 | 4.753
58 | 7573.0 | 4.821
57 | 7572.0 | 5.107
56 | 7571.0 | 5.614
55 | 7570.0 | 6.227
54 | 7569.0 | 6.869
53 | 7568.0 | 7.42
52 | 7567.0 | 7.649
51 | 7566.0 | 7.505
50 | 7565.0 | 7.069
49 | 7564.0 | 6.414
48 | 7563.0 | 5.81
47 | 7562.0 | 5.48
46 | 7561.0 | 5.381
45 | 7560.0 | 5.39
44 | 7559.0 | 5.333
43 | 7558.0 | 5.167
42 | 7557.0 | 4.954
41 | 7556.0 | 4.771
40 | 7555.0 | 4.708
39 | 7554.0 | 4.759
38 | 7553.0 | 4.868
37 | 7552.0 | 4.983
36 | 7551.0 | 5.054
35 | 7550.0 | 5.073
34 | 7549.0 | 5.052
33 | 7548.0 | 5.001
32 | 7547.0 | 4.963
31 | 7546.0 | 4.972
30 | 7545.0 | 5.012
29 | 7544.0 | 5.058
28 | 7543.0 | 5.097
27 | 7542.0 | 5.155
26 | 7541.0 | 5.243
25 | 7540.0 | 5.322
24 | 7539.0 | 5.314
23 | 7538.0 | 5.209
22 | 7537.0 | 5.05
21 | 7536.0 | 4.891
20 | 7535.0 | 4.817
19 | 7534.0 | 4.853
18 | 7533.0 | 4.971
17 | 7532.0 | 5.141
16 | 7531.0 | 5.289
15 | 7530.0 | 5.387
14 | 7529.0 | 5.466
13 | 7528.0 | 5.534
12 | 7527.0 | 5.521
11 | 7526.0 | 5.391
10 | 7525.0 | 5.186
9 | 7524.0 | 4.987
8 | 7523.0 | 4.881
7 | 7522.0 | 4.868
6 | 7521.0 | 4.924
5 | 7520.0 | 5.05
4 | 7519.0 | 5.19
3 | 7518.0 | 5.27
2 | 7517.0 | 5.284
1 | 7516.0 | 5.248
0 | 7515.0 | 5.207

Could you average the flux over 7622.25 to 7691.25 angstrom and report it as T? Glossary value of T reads 5.22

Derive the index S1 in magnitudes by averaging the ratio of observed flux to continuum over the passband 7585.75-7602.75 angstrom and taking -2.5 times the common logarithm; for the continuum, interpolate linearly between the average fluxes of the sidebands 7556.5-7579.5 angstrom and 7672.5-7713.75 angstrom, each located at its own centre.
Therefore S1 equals 0.11 mag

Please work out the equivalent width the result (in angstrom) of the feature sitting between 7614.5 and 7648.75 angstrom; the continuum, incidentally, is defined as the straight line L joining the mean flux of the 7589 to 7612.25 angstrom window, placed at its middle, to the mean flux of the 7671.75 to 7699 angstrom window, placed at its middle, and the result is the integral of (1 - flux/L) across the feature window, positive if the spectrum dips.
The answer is -2.6 angstrom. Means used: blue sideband 4.92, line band 5.31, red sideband 4.96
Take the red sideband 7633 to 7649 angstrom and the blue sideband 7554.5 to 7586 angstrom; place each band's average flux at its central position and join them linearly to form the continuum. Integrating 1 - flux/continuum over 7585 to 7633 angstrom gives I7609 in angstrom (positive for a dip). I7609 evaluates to 5.25 angstrom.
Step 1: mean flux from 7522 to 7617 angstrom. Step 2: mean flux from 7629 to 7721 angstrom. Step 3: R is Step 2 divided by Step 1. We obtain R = 1.0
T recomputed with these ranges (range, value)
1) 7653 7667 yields 5.18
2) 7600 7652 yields 5.22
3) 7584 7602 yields 5.19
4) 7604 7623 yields 4.96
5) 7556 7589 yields 5.85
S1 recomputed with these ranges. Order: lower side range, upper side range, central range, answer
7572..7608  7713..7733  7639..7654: -0.082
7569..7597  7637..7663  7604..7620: 0.088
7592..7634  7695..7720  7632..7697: -0.071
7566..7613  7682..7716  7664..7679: -0.034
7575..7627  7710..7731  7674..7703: -0.027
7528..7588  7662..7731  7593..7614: 0.072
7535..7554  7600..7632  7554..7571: -0.180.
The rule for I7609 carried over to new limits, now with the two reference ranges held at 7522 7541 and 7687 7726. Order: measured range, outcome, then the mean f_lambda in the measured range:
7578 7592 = -1.92 angstrom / 5.77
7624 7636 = -0.86 angstrom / 5.34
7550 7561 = 0.23 angstrom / 5.02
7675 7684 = 0.24 angstrom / 4.77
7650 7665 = -0.67 angstrom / 5.16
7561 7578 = -2.82 angstrom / 5.95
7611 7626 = -0.11 angstrom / 5.05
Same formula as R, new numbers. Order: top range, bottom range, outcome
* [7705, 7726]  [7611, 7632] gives 0.92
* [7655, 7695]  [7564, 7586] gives 0.84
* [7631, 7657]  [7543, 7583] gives 0.98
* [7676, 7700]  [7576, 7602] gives 0.92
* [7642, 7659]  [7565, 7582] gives 0.90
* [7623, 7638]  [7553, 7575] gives 0.94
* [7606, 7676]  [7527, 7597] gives 0.96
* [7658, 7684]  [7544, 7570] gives 0.90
